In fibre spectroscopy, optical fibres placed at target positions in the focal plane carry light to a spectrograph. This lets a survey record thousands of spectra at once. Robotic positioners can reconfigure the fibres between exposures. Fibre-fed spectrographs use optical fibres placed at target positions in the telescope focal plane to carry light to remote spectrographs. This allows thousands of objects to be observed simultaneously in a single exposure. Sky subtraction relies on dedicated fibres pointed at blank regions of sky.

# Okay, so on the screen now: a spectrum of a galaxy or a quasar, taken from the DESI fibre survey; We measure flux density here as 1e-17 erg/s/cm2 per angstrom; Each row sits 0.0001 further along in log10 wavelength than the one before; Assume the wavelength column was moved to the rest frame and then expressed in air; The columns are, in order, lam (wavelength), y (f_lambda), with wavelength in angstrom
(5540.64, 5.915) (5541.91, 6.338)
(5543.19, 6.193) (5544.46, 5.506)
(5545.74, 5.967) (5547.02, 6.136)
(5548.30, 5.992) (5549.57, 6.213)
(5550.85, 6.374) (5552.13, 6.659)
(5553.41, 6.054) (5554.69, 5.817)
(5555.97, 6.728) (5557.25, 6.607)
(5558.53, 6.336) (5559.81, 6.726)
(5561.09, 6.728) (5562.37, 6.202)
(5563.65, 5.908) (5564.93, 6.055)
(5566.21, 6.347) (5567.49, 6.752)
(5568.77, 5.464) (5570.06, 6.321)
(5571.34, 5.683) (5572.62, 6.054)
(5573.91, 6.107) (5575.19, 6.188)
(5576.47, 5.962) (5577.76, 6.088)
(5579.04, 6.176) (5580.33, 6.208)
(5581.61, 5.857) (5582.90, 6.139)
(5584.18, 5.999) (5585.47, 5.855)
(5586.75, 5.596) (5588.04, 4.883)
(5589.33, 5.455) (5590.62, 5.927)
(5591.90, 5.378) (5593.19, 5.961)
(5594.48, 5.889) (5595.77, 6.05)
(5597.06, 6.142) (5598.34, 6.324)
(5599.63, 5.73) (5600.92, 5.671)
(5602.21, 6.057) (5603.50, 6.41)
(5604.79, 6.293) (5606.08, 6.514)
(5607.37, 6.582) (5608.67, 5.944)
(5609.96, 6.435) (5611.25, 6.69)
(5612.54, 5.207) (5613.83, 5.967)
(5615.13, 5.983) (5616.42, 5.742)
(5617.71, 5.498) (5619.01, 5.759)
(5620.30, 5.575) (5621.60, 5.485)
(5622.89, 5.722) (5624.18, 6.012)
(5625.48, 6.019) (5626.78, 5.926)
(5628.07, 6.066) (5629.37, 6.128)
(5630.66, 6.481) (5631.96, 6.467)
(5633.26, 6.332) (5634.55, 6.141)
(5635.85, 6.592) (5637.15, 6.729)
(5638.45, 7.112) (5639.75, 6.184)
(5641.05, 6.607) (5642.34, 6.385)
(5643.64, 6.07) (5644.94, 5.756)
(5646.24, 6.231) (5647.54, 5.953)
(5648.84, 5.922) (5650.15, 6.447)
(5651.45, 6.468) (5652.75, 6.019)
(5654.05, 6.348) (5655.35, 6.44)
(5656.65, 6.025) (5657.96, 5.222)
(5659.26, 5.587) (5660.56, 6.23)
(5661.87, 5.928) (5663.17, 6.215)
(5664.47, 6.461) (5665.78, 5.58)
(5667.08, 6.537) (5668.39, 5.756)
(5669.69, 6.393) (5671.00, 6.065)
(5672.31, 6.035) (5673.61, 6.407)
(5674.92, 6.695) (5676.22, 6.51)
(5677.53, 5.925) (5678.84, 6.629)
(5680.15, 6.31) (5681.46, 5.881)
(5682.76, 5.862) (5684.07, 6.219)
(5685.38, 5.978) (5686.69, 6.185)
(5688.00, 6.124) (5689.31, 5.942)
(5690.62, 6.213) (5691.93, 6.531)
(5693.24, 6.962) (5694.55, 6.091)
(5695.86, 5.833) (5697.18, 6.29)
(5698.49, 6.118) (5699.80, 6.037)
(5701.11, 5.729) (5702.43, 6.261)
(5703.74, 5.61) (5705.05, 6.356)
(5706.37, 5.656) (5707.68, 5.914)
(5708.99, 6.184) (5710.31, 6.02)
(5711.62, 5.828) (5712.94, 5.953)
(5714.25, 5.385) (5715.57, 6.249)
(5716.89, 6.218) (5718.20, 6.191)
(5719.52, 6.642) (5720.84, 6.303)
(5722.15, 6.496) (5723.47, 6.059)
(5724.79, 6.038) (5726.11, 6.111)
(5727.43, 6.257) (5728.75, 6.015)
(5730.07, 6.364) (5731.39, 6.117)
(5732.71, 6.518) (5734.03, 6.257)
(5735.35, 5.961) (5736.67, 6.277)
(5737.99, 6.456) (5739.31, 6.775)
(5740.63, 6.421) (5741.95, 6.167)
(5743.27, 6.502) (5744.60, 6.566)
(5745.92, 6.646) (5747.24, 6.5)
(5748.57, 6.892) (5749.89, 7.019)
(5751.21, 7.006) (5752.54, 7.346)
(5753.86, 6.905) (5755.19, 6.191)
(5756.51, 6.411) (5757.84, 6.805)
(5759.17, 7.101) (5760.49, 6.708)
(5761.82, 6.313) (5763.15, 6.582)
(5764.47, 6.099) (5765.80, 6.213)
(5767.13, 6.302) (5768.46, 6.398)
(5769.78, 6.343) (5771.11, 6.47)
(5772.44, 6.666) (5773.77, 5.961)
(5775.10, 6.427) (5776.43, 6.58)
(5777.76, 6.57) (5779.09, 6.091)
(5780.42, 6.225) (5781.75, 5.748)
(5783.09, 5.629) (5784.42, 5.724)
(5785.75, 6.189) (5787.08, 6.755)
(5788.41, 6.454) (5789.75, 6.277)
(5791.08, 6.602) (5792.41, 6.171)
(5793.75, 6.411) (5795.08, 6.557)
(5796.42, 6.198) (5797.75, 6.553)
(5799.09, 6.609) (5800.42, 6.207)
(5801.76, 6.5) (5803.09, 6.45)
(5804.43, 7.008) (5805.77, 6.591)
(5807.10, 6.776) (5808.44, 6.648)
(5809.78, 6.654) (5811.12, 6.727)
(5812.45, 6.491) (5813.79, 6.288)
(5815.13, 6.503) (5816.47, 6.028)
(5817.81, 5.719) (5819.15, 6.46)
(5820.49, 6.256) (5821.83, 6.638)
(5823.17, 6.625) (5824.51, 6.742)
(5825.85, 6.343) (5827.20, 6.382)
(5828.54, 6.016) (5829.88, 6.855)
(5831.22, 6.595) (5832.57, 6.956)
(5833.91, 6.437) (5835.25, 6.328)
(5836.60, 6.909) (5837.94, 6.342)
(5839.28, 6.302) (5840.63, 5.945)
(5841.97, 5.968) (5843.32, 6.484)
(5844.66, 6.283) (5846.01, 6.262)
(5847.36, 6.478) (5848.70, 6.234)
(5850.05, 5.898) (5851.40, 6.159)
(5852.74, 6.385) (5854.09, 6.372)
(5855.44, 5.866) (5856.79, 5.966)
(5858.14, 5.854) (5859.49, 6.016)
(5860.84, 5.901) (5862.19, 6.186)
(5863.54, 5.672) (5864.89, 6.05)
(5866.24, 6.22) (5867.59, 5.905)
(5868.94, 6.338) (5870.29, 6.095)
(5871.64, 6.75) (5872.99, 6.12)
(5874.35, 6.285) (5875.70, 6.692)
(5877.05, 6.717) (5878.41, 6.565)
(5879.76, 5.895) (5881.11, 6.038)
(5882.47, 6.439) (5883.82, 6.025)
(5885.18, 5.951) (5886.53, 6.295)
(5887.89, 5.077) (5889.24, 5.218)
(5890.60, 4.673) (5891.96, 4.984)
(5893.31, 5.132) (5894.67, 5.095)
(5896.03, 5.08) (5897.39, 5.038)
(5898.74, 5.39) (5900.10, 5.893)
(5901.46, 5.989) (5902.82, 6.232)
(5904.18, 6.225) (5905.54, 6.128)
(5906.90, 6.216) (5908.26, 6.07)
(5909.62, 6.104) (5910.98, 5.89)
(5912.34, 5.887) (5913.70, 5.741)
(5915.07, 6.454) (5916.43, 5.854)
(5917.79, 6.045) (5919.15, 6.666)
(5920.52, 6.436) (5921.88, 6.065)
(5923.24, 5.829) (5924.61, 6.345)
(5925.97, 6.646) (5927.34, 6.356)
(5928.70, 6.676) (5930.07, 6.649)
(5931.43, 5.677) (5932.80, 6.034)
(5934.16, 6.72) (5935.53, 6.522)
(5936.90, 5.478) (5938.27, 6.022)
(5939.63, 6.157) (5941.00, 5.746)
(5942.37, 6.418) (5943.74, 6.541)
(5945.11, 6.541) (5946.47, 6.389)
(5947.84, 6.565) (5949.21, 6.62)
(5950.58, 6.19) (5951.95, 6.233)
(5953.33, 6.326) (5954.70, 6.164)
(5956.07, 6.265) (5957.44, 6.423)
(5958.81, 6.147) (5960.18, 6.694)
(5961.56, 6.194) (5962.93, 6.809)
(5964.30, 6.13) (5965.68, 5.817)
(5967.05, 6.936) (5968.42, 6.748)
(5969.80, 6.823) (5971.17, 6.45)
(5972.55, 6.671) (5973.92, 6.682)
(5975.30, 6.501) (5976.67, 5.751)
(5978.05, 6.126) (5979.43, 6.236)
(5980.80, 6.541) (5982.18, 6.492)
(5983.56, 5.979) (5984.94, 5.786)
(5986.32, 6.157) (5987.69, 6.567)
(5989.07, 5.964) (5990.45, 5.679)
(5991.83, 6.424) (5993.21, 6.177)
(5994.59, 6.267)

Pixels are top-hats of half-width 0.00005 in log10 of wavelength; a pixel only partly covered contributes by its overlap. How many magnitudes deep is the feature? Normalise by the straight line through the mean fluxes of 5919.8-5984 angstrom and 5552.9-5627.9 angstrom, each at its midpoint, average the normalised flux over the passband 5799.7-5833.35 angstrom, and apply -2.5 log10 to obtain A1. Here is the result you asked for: -0.05 mag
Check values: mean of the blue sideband 6.02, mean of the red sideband 6.34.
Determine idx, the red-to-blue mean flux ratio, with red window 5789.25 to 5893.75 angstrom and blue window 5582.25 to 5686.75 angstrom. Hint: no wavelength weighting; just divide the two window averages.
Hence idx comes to 1.0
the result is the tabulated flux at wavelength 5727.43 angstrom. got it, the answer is 6.257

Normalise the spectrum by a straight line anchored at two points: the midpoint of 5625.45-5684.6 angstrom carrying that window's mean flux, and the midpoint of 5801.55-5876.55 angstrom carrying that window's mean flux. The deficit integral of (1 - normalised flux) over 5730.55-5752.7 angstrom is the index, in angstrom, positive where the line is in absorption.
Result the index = -0.9 angstrom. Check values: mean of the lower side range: 6.2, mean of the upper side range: 6.34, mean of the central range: 6.54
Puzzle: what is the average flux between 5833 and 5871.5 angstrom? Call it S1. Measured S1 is 6.19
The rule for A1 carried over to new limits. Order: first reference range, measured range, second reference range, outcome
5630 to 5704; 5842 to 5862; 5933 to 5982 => 0.027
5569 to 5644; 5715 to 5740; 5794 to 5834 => 0.005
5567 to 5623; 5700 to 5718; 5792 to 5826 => 0.047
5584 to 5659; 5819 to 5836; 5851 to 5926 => -0.090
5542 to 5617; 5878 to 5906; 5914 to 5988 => 0.110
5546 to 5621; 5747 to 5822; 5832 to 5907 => -0.072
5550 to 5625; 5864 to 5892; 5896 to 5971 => 0.027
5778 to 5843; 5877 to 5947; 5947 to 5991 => 0.063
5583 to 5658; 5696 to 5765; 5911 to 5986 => -0.032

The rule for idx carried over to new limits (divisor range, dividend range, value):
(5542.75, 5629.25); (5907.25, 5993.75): 1.04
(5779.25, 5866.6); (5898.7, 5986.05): 0.99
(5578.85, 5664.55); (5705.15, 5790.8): 1.05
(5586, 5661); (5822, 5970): 1.02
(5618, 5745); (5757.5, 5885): 1.03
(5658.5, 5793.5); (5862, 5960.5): 0.97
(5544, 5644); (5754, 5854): 1.05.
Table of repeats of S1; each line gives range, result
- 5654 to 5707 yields 6.12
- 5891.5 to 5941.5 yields 5.99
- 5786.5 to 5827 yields 6.47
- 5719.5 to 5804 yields 6.41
